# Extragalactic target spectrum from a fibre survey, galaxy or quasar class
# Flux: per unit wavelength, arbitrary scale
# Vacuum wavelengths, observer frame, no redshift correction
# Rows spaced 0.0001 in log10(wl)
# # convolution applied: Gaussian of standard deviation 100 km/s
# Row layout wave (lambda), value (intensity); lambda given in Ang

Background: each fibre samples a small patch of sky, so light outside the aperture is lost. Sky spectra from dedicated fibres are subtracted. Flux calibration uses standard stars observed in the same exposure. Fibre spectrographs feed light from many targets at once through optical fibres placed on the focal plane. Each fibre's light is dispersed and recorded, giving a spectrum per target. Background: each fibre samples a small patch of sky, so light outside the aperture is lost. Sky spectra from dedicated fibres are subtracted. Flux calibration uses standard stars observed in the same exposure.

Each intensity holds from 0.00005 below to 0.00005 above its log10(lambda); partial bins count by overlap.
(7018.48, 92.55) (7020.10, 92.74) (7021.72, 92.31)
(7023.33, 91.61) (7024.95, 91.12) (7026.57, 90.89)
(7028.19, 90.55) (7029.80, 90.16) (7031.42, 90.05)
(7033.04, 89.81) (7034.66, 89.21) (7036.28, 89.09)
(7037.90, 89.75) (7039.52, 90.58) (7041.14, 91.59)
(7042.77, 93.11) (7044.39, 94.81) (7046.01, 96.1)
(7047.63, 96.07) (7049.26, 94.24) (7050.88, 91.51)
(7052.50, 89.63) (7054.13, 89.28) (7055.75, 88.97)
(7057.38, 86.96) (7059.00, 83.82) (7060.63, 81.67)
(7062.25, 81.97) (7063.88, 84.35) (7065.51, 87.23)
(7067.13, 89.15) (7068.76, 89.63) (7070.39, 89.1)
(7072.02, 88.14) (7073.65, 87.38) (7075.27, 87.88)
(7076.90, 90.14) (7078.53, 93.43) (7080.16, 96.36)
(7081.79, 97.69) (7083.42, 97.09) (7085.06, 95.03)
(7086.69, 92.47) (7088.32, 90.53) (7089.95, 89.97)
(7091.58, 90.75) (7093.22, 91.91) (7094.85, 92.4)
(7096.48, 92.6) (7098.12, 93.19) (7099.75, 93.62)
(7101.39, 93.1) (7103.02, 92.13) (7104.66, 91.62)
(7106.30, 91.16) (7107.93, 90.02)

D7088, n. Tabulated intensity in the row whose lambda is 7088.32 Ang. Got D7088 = 90.53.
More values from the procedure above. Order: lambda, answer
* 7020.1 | 92.74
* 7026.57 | 90.89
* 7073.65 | 87.38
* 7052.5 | 89.63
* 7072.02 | 88.14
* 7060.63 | 81.67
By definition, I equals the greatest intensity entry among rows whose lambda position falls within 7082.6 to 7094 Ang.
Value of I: 97.09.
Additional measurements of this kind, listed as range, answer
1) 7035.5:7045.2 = 94.81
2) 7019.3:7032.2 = 92.74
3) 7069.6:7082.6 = 97.69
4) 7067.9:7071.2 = 89.63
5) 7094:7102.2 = 93.62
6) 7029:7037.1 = 90.16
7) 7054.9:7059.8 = 88.97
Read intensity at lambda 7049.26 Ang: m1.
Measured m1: 94.24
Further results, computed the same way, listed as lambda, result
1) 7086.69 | 92.47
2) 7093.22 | 91.91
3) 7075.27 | 87.88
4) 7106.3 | 91.16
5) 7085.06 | 95.03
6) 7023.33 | 91.61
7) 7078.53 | 93.43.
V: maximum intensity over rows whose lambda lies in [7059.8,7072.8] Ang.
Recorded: 89.63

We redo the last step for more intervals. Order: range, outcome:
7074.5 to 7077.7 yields 90.14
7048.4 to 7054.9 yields 94.24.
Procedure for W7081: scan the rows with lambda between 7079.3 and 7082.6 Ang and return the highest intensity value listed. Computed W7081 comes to 97.69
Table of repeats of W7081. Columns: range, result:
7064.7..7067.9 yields 89.15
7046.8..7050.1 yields 96.07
